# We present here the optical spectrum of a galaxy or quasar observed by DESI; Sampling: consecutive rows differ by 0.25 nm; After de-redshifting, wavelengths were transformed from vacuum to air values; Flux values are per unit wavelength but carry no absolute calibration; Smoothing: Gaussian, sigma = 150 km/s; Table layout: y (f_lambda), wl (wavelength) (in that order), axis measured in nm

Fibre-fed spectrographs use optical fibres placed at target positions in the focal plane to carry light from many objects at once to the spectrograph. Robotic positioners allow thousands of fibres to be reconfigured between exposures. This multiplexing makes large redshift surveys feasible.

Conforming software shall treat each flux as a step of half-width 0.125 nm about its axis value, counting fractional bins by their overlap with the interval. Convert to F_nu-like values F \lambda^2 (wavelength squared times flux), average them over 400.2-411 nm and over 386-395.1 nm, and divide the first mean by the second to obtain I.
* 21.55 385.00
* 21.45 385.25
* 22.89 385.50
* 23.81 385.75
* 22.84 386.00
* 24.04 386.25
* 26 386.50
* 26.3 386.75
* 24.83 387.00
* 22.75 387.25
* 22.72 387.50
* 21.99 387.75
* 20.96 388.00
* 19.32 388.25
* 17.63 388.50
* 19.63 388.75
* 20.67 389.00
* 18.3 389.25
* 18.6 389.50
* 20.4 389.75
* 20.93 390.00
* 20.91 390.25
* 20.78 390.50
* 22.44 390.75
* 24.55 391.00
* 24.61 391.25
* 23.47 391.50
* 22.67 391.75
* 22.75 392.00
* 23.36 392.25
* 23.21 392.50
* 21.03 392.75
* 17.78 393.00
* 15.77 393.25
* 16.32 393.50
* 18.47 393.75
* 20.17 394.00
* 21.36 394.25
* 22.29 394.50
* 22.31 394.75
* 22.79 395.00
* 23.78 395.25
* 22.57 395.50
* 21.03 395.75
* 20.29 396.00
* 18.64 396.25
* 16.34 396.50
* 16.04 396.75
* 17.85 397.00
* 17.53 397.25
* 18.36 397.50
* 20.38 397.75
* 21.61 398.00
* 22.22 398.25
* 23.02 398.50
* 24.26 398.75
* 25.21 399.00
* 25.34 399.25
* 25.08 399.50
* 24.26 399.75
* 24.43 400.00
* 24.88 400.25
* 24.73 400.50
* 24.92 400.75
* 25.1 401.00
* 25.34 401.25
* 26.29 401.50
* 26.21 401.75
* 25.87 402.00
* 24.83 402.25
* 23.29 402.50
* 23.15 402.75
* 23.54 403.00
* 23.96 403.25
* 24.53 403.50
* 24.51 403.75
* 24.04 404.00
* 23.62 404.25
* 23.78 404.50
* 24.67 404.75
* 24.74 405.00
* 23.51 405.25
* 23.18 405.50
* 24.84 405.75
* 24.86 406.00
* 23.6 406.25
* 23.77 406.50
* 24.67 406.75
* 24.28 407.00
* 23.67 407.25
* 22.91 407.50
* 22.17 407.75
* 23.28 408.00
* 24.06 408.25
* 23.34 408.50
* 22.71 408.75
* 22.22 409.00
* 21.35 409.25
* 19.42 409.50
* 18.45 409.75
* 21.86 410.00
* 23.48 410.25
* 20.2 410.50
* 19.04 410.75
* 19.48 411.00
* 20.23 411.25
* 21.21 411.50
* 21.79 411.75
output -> 1.2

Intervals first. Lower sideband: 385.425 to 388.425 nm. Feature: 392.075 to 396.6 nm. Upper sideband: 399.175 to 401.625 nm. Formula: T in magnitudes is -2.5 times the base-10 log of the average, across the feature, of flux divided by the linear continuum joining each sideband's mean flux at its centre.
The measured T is 0.18 mag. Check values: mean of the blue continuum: 23.1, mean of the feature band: 20.5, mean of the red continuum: 25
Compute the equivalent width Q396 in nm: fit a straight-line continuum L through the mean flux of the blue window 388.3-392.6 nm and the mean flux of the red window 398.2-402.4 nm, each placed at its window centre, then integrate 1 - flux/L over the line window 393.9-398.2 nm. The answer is 0.57 nm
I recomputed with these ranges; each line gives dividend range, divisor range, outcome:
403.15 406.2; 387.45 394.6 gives 1.25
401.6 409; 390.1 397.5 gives 1.23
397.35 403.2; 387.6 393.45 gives 1.21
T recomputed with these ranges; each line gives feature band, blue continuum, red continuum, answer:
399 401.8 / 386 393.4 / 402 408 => -0.083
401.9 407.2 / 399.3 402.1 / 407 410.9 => -0.022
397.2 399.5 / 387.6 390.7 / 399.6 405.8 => 0.038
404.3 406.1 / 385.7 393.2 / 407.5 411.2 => -0.123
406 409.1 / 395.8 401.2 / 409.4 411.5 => -0.134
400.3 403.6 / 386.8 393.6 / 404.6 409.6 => -0.094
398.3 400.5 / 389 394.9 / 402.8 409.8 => -0.105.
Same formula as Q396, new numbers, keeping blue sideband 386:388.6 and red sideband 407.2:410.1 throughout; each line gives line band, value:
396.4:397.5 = 0.261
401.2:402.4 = -0.183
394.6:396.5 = 0.100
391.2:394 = 0.227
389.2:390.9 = 0.161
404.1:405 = -0.078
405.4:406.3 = -0.082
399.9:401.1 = -0.134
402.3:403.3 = -0.058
